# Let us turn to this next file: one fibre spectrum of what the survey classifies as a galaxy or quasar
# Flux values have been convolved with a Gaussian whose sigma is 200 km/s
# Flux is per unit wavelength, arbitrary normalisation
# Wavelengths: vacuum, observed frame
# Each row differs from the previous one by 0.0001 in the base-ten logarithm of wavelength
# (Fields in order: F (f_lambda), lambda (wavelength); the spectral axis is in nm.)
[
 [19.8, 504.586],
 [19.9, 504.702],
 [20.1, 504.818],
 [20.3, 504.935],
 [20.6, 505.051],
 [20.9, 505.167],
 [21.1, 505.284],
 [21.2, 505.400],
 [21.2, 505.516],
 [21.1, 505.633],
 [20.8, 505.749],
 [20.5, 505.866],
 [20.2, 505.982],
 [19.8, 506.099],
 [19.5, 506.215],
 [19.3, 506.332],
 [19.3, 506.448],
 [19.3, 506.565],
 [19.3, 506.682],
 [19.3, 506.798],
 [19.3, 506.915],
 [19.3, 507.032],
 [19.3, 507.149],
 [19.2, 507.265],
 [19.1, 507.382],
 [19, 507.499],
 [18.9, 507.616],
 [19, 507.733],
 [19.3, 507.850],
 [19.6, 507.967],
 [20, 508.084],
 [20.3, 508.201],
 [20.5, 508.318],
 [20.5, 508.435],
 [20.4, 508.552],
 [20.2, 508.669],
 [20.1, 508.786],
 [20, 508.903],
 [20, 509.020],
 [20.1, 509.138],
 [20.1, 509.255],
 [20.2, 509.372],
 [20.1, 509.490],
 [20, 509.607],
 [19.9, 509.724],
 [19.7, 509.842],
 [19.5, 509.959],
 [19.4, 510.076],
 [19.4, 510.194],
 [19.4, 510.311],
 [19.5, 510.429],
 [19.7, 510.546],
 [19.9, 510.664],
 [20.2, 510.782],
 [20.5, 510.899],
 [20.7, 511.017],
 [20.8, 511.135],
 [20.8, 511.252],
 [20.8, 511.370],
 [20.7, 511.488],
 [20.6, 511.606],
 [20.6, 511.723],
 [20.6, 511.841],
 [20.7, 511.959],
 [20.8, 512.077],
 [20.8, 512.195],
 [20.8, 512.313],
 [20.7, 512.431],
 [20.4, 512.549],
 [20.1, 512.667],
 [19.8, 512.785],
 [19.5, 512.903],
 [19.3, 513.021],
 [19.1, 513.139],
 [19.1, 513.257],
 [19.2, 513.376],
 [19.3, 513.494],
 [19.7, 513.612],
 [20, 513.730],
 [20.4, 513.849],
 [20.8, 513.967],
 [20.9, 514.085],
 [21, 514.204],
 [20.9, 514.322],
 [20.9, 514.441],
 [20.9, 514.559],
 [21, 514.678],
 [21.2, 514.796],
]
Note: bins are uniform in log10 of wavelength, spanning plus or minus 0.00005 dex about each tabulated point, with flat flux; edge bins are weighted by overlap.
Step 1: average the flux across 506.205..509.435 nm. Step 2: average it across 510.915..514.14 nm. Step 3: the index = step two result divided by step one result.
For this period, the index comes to 1.0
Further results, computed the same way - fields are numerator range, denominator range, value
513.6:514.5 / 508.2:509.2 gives 1.02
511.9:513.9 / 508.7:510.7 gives 1.01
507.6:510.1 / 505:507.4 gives 1.00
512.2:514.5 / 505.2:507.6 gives 1.01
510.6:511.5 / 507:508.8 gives 1.04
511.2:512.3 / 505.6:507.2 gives 1.05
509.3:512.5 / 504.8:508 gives 1.02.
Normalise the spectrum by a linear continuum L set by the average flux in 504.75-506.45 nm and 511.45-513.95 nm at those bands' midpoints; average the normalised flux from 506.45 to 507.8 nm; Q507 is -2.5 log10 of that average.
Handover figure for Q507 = 0.065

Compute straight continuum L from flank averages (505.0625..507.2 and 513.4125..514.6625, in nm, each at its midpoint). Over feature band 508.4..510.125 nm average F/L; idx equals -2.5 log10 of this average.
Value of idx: 0.01 mag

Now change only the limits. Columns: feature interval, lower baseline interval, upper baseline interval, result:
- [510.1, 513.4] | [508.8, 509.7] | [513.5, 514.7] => 0.009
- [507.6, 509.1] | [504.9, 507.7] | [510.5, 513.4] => 0.005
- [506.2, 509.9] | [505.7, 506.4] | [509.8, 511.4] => 0.017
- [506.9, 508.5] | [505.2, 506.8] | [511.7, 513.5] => 0.034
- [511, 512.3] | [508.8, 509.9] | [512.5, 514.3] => -0.041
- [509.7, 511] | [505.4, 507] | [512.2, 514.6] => 0.017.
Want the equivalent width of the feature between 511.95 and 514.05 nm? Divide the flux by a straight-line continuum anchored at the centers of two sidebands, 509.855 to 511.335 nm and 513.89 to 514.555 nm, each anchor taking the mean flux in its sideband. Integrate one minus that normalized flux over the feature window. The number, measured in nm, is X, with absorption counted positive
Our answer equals 0.06 nm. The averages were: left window 20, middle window 20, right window 20.9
